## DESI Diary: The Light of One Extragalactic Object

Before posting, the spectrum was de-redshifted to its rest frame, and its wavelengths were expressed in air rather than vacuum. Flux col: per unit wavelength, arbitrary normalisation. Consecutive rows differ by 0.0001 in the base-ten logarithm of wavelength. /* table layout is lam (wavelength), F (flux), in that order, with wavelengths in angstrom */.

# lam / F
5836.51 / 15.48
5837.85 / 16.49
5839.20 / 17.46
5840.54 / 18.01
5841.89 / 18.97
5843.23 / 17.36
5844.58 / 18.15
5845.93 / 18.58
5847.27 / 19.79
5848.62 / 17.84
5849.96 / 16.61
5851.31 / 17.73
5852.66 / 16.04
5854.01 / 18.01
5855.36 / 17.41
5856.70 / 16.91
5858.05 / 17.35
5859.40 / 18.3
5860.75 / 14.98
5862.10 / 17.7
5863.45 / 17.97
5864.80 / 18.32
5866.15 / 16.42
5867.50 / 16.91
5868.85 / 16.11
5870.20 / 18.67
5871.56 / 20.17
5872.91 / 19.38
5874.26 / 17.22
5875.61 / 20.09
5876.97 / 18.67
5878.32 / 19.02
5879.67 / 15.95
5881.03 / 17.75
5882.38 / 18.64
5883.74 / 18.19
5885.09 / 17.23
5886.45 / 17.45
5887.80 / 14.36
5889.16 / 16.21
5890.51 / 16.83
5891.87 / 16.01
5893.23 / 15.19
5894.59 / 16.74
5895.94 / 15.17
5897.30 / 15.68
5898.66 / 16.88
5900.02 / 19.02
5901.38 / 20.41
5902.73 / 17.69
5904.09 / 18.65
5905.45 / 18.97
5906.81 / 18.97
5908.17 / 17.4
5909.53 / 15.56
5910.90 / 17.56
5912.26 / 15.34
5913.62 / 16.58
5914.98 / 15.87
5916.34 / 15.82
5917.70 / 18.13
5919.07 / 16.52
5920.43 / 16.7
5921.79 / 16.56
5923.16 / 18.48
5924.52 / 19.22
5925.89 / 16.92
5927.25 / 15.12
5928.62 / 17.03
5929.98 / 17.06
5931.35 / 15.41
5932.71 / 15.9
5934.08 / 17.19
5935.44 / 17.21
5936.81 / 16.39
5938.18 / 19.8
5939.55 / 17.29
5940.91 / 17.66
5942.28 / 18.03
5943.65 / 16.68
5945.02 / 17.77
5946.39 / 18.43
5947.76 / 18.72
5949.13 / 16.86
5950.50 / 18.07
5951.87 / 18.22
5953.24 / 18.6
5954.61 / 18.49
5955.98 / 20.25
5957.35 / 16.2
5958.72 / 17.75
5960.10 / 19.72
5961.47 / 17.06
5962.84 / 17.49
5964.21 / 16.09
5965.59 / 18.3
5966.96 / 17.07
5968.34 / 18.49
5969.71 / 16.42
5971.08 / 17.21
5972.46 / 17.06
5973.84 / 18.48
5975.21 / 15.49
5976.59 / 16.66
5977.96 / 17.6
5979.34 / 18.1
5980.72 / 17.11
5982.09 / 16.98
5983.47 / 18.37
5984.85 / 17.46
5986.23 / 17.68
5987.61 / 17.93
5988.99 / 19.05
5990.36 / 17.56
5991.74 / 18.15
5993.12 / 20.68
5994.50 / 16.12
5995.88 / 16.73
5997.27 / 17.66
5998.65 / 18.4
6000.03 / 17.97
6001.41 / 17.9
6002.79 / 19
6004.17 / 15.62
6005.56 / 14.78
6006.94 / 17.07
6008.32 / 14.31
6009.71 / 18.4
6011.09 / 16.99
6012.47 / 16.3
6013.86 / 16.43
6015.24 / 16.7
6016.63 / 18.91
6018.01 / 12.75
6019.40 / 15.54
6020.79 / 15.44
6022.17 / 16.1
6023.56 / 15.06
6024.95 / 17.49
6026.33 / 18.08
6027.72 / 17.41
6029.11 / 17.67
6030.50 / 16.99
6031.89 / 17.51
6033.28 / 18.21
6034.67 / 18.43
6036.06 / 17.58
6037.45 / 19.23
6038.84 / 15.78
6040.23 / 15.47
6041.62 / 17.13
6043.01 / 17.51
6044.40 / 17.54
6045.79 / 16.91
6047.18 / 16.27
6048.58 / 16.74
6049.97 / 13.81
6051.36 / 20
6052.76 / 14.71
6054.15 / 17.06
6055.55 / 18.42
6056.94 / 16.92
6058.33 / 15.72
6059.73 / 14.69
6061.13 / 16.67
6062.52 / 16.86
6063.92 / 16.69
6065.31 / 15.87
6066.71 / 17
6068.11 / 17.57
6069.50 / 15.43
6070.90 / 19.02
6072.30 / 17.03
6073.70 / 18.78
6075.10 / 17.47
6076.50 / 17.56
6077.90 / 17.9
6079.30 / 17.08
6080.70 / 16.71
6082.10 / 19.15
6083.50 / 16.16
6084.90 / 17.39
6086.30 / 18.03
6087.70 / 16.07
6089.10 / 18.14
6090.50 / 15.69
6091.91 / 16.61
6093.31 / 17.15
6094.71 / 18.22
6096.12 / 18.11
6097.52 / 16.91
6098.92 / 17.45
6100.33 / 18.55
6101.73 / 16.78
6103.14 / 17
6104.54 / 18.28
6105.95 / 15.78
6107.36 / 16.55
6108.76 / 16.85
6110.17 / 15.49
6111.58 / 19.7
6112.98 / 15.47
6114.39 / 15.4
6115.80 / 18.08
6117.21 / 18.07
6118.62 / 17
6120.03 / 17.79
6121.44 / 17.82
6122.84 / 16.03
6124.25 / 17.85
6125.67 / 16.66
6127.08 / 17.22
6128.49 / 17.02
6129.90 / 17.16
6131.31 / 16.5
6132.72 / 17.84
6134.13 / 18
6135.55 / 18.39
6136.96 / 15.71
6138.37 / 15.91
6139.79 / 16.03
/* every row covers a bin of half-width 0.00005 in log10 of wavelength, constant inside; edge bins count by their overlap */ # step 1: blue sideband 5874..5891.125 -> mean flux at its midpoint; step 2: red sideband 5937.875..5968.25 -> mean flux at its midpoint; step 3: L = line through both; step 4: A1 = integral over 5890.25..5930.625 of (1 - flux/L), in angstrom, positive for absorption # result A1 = 1.4 angstrom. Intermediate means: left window 17.5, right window 17.9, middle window 17.1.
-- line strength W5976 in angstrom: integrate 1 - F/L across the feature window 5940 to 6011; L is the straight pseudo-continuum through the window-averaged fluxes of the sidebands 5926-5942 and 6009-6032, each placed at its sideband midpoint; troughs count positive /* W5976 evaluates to -3.3 angstrom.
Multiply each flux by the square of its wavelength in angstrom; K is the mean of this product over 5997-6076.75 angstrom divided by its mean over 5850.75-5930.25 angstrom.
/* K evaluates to 1.03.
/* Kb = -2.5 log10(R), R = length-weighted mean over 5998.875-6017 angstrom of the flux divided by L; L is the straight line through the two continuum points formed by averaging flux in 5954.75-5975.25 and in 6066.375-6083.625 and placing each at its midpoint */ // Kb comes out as 0.039 mag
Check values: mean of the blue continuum 17.6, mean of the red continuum 17.5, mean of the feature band 17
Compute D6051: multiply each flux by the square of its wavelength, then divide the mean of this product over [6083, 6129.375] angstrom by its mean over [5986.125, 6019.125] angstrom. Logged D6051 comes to 1.03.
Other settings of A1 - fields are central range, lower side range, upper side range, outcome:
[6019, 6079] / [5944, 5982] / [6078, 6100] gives 1.6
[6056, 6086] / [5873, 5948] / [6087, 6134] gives 0.2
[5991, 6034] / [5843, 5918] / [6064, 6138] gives 0.8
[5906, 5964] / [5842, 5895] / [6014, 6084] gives -0.3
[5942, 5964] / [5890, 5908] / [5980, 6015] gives -0.7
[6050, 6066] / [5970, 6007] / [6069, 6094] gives 0.7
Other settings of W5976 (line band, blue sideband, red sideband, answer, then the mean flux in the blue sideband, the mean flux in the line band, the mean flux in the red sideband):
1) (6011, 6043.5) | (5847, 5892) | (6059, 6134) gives 0.8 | 17.5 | 16.9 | 17.1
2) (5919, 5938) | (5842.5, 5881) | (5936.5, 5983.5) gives 0.8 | 17.8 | 16.9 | 17.7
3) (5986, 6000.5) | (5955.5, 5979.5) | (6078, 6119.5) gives -0.5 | 17.5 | 18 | 17.2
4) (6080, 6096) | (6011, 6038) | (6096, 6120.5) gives -0.1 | 16.9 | 17.2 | 17.2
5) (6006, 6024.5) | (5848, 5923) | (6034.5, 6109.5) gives 1.1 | 17.3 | 16.2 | 17.1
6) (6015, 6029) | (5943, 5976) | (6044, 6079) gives 0.7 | 17.7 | 16.4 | 16.9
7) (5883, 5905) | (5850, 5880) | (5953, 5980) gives 0.8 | 17.7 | 17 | 17.6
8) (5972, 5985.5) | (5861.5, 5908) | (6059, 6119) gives 0.0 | 17.6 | 17.3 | 17.1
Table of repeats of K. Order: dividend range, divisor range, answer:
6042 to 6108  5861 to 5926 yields 1.04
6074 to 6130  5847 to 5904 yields 1.06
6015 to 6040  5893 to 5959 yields 1.01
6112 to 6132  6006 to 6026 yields 1.08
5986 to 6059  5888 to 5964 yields 1.02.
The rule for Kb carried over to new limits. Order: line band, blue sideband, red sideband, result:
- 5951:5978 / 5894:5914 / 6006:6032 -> -0.04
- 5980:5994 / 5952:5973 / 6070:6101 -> -0.02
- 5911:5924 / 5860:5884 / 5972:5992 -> 0.06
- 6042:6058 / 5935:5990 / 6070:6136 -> 0.04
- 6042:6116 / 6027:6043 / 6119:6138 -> 0.02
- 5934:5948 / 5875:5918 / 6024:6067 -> -0.04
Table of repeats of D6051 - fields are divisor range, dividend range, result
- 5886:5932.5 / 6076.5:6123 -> 1.08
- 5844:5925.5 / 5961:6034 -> 1.02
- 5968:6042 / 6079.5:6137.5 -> 1.04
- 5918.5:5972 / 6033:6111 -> 1.02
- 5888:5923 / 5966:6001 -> 1.07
